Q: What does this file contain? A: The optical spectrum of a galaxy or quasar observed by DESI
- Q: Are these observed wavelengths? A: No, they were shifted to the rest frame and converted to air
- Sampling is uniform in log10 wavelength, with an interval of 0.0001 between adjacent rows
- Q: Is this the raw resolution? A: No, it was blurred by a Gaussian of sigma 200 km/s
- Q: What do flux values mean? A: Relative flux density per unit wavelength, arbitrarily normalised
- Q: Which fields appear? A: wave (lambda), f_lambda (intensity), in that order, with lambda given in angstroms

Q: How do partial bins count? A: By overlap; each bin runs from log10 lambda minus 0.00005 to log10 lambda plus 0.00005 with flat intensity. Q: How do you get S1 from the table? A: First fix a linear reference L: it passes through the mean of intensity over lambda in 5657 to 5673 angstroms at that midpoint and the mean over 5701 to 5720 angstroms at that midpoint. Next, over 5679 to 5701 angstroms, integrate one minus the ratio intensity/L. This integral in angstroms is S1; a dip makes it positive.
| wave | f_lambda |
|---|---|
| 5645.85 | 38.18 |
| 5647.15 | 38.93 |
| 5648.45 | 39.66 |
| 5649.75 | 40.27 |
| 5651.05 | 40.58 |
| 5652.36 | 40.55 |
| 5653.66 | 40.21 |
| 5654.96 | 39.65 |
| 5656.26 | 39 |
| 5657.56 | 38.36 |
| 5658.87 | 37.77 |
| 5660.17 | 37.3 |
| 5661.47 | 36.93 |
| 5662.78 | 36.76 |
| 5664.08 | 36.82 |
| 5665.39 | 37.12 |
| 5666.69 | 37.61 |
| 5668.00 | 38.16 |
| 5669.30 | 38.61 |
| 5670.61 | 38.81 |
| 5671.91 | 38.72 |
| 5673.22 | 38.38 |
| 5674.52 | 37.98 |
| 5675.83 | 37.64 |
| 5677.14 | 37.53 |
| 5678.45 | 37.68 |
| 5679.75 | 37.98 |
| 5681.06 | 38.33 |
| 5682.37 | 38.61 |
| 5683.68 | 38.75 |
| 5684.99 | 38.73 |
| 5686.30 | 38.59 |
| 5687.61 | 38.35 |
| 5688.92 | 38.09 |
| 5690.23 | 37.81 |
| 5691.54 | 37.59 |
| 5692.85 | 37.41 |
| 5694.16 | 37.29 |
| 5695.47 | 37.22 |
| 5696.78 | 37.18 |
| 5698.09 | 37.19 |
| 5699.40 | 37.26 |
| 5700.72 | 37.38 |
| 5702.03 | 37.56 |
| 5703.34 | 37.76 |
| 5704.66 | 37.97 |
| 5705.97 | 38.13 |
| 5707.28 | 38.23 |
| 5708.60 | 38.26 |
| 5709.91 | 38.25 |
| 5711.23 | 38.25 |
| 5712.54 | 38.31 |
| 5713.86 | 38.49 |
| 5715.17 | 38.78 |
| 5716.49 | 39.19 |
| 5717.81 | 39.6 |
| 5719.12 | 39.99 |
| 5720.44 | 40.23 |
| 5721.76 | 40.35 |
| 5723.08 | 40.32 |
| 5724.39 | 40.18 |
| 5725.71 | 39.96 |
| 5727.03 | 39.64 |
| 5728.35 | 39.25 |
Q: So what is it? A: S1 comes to 0.2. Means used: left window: 37.7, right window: 38.5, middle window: 37.9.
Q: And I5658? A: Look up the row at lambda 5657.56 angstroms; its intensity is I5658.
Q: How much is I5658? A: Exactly 38.36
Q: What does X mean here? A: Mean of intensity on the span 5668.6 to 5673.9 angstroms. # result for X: 38.7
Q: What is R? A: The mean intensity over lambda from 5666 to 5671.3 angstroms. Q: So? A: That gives 38.3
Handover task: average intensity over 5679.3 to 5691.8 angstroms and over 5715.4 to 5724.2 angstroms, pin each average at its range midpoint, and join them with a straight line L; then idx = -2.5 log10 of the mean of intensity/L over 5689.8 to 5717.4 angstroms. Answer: 0.03 mag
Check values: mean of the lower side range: 38.3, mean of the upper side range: 39.9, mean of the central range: 37.9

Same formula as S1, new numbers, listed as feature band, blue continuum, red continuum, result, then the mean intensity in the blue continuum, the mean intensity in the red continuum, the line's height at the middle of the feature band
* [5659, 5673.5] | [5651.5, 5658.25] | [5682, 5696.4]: 0.5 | 39.5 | 38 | 39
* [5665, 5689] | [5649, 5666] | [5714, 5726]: 0.5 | 38.6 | 39.8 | 38.9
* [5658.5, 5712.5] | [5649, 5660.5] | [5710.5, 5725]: 2.1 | 39.3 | 39.4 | 39.4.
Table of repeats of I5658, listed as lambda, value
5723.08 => 40.32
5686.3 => 38.59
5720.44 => 40.23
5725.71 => 39.96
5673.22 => 38.38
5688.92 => 38.09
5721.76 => 40.35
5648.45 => 39.66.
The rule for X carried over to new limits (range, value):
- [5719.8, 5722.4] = 40.2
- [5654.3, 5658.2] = 39.1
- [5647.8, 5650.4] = 40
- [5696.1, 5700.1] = 37.2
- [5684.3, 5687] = 38.6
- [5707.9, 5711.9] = 38.2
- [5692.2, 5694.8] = 37.4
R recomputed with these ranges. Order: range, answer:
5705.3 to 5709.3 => 38.3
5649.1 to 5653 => 40.4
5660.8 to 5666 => 36.9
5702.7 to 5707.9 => 38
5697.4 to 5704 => 37.4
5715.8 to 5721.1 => 39.7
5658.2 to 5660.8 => 37.5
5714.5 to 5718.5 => 39.2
